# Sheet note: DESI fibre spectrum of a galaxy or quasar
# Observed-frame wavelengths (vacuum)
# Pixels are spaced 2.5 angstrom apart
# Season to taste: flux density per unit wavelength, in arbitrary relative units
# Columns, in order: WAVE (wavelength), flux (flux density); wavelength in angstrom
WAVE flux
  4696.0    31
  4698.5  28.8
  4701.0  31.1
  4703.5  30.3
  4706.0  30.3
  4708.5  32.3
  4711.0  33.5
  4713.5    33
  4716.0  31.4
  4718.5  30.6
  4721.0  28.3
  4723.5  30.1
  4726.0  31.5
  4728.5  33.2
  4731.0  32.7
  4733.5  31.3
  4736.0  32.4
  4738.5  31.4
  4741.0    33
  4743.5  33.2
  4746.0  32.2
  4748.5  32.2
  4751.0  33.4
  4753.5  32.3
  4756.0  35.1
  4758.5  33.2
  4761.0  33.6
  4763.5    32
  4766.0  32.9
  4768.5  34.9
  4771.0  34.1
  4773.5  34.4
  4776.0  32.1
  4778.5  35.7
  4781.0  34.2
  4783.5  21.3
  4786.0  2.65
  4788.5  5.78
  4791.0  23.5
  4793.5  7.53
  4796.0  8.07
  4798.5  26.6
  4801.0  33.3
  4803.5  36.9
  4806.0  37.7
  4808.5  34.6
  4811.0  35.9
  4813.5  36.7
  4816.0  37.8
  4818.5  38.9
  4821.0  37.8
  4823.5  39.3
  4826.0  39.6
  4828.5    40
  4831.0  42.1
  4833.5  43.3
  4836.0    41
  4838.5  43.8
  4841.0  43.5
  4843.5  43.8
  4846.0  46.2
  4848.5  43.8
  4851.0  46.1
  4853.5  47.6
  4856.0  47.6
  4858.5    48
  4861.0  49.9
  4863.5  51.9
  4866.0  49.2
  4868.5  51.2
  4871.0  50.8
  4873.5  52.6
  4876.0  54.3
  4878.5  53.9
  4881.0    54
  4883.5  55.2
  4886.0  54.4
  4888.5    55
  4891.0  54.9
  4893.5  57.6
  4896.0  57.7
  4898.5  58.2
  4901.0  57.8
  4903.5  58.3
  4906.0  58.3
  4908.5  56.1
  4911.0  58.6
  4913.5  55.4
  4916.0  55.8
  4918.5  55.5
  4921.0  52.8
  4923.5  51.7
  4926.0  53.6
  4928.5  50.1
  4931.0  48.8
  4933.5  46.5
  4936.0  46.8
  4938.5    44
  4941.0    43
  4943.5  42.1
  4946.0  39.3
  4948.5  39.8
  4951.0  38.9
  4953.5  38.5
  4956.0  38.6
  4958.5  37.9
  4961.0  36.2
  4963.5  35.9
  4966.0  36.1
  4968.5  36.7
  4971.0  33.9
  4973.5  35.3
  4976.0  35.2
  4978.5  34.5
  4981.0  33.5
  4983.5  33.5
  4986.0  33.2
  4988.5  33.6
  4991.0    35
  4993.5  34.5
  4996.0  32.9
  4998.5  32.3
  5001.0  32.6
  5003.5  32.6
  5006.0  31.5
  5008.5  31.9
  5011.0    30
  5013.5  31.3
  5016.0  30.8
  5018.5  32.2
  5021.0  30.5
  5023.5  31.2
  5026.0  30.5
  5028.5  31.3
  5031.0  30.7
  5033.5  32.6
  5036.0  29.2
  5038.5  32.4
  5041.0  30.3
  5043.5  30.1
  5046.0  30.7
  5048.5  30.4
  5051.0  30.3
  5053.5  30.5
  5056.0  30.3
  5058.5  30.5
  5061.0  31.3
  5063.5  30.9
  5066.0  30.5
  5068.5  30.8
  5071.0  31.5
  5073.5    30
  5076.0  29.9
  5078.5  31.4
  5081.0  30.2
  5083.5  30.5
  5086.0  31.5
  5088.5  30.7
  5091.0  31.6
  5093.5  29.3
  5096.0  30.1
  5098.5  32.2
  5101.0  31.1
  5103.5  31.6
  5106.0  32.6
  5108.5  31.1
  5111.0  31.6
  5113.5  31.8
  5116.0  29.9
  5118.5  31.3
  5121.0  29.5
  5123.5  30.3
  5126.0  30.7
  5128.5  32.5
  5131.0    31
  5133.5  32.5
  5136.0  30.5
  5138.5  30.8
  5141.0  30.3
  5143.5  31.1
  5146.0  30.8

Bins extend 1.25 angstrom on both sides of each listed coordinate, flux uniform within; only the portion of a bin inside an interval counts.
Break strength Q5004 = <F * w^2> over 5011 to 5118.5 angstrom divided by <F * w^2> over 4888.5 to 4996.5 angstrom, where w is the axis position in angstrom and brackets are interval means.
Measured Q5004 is 0.7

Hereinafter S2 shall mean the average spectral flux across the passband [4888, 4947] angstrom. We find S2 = 52.4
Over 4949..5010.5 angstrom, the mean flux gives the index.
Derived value 34.8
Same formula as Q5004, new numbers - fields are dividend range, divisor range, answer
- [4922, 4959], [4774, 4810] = 1.91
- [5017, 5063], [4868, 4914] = 0.59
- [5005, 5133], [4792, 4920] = 0.73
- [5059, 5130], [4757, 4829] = 1.15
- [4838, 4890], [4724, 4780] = 1.58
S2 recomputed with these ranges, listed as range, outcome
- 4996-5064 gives 31.1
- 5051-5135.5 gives 30.9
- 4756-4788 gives 29.7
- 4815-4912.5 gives 49.3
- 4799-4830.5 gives 37.2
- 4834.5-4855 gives 44.5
